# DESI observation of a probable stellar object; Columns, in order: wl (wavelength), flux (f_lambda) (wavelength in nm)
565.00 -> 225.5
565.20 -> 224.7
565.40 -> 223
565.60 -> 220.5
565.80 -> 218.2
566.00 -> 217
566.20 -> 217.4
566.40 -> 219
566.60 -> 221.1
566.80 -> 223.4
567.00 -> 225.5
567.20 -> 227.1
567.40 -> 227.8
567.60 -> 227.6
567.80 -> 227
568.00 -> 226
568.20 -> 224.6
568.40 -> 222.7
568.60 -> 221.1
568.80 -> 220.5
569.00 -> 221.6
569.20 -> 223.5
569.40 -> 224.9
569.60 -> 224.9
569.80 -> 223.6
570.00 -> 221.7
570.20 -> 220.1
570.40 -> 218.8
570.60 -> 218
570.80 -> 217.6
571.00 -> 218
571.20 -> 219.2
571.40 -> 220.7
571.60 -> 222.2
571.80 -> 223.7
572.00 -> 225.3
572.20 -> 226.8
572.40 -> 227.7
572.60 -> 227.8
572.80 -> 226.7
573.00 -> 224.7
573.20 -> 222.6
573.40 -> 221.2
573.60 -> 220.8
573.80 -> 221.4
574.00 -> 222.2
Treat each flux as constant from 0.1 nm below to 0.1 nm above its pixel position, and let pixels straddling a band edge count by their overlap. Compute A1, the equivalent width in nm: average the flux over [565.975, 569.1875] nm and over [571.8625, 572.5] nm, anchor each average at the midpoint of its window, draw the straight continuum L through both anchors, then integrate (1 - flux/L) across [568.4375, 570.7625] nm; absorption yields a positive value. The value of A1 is 0.03 nm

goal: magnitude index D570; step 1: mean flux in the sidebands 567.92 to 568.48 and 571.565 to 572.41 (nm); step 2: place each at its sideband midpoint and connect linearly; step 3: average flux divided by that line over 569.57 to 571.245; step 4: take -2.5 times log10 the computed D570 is 0.02 mag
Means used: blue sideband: 224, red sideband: 225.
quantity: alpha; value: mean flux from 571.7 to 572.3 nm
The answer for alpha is 225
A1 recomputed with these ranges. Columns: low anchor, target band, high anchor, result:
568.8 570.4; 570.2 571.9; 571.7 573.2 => 0.03 nm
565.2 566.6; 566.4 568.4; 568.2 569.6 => -0.04 nm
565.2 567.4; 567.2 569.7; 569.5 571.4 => -0.04 nm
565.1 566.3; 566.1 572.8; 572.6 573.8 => -0.04 nm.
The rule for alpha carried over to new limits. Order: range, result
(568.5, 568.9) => 221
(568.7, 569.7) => 223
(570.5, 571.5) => 219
